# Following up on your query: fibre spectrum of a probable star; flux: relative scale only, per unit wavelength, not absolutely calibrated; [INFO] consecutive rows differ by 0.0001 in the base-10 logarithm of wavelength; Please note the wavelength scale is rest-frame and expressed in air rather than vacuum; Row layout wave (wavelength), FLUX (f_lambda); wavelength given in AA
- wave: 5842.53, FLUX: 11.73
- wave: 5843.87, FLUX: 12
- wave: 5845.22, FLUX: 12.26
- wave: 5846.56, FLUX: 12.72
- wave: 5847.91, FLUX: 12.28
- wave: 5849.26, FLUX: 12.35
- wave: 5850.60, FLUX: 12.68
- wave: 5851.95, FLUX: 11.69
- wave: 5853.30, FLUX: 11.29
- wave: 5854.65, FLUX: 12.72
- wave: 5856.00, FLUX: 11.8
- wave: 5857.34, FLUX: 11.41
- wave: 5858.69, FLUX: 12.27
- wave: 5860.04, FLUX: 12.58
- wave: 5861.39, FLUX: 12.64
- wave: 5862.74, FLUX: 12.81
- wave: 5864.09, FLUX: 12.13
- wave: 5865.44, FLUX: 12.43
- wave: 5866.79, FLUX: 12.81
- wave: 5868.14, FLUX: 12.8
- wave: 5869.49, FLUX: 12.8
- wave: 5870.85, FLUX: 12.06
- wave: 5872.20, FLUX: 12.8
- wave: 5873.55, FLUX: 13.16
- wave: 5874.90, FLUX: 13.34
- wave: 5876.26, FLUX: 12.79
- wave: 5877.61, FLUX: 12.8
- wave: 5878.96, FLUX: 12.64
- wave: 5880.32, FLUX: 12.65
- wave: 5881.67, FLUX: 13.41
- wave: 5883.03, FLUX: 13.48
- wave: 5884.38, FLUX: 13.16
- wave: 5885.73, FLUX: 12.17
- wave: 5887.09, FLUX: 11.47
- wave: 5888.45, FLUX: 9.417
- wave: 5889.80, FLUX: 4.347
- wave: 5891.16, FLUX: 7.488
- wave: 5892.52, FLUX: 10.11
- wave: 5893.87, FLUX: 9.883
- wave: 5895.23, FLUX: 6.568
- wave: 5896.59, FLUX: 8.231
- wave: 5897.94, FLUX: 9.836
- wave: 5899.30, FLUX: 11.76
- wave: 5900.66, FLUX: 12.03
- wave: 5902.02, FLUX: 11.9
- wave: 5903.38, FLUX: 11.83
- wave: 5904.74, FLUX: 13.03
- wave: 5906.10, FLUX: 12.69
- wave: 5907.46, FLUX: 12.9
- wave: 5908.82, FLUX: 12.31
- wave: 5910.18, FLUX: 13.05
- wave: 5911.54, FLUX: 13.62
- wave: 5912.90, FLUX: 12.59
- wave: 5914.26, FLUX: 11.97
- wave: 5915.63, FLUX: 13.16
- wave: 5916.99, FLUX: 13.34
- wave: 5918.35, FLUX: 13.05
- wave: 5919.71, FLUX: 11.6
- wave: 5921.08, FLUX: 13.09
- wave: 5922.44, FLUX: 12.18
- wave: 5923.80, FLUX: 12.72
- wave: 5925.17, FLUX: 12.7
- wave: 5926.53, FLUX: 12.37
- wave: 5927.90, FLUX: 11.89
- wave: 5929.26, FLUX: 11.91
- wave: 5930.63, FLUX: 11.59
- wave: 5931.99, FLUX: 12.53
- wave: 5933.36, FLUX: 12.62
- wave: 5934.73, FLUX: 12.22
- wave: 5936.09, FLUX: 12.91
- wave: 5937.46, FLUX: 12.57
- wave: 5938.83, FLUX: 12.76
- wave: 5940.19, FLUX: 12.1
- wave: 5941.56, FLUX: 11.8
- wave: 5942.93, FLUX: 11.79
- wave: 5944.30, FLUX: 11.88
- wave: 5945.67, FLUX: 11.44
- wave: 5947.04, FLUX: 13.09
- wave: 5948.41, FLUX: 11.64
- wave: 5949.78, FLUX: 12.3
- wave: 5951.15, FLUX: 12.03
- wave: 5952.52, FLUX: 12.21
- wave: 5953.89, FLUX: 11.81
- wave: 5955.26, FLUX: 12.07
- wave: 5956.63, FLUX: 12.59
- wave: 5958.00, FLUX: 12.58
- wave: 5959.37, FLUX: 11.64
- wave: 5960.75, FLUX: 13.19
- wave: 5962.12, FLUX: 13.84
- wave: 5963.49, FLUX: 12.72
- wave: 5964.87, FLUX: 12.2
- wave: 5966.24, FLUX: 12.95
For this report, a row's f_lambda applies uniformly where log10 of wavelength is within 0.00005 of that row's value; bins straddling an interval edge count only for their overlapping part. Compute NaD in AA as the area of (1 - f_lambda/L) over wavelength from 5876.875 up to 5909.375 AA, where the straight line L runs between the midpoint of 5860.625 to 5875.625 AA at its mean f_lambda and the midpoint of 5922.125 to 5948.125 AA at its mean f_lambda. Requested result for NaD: 3.8 AA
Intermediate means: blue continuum 12.7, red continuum 12.3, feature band 11.1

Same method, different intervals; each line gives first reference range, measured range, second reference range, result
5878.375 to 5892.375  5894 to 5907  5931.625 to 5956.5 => 0.50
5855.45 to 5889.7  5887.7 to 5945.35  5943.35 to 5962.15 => 3.09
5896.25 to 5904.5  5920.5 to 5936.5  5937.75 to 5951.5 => -0.86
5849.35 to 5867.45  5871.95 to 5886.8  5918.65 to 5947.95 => -0.78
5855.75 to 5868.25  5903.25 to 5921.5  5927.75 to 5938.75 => -0.61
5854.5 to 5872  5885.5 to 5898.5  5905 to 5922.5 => 3.89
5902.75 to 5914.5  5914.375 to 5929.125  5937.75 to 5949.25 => -0.11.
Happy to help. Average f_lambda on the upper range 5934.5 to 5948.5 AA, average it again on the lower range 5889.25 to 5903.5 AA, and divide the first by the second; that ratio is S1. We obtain 1.30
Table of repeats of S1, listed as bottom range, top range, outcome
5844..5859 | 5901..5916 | 1.04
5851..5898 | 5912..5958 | 1.07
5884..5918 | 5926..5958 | 1.09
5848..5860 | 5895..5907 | 0.92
